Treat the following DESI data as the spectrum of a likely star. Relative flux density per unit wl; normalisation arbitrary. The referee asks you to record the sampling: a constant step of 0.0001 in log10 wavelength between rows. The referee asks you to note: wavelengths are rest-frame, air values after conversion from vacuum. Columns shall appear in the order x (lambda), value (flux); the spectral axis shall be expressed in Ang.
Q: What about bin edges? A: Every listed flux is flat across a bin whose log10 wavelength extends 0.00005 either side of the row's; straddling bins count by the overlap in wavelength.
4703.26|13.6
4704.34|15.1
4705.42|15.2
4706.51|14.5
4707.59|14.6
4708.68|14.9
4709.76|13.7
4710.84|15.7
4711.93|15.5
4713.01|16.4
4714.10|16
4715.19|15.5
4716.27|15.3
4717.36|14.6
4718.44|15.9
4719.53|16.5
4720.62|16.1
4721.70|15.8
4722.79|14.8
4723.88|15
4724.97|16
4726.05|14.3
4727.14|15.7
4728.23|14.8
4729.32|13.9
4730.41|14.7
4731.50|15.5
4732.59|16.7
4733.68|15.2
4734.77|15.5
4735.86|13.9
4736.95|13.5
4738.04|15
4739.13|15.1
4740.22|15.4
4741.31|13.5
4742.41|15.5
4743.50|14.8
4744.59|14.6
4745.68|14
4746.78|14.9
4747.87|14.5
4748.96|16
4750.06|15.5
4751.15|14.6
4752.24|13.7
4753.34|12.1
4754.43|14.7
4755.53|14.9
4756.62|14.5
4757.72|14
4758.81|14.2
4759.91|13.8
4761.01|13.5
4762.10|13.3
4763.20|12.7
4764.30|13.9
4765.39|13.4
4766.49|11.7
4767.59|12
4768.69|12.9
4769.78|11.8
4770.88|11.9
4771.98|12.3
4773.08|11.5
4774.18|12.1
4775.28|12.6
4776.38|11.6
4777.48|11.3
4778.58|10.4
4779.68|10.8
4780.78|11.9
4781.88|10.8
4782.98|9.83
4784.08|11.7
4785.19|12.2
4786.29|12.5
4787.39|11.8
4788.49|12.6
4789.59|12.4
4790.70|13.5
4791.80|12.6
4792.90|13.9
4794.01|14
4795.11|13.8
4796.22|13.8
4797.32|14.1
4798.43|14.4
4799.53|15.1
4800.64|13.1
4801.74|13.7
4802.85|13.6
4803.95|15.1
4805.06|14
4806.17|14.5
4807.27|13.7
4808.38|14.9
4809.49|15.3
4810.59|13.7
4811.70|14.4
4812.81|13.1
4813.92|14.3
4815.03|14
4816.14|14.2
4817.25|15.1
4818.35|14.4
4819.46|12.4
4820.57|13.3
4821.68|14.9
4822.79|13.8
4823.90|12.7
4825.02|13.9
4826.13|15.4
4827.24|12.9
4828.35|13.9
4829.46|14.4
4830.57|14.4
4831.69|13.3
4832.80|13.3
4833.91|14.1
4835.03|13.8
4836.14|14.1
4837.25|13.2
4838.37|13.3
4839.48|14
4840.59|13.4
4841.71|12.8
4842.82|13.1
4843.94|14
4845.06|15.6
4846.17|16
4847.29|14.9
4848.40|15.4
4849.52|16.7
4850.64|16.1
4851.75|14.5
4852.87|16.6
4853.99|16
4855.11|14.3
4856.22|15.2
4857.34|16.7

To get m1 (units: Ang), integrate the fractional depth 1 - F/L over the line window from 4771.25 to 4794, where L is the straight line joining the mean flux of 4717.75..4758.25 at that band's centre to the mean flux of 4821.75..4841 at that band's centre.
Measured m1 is 3.8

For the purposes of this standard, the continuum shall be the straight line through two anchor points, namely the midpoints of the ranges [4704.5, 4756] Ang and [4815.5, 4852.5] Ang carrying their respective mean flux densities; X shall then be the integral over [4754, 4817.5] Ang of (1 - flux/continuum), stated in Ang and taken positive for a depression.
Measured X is 6.1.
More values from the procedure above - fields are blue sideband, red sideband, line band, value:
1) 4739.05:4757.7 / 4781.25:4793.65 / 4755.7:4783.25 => 1.9 Ang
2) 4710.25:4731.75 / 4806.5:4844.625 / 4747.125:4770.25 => 1.8 Ang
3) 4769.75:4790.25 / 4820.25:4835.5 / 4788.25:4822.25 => -3.0 Ang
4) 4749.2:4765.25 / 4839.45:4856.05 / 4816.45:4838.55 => 1.3 Ang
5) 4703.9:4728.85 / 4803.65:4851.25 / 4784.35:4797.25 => 1.4 Ang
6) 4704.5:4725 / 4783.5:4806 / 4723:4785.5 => 3.4 Ang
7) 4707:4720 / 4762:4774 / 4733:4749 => -1.0 Ang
